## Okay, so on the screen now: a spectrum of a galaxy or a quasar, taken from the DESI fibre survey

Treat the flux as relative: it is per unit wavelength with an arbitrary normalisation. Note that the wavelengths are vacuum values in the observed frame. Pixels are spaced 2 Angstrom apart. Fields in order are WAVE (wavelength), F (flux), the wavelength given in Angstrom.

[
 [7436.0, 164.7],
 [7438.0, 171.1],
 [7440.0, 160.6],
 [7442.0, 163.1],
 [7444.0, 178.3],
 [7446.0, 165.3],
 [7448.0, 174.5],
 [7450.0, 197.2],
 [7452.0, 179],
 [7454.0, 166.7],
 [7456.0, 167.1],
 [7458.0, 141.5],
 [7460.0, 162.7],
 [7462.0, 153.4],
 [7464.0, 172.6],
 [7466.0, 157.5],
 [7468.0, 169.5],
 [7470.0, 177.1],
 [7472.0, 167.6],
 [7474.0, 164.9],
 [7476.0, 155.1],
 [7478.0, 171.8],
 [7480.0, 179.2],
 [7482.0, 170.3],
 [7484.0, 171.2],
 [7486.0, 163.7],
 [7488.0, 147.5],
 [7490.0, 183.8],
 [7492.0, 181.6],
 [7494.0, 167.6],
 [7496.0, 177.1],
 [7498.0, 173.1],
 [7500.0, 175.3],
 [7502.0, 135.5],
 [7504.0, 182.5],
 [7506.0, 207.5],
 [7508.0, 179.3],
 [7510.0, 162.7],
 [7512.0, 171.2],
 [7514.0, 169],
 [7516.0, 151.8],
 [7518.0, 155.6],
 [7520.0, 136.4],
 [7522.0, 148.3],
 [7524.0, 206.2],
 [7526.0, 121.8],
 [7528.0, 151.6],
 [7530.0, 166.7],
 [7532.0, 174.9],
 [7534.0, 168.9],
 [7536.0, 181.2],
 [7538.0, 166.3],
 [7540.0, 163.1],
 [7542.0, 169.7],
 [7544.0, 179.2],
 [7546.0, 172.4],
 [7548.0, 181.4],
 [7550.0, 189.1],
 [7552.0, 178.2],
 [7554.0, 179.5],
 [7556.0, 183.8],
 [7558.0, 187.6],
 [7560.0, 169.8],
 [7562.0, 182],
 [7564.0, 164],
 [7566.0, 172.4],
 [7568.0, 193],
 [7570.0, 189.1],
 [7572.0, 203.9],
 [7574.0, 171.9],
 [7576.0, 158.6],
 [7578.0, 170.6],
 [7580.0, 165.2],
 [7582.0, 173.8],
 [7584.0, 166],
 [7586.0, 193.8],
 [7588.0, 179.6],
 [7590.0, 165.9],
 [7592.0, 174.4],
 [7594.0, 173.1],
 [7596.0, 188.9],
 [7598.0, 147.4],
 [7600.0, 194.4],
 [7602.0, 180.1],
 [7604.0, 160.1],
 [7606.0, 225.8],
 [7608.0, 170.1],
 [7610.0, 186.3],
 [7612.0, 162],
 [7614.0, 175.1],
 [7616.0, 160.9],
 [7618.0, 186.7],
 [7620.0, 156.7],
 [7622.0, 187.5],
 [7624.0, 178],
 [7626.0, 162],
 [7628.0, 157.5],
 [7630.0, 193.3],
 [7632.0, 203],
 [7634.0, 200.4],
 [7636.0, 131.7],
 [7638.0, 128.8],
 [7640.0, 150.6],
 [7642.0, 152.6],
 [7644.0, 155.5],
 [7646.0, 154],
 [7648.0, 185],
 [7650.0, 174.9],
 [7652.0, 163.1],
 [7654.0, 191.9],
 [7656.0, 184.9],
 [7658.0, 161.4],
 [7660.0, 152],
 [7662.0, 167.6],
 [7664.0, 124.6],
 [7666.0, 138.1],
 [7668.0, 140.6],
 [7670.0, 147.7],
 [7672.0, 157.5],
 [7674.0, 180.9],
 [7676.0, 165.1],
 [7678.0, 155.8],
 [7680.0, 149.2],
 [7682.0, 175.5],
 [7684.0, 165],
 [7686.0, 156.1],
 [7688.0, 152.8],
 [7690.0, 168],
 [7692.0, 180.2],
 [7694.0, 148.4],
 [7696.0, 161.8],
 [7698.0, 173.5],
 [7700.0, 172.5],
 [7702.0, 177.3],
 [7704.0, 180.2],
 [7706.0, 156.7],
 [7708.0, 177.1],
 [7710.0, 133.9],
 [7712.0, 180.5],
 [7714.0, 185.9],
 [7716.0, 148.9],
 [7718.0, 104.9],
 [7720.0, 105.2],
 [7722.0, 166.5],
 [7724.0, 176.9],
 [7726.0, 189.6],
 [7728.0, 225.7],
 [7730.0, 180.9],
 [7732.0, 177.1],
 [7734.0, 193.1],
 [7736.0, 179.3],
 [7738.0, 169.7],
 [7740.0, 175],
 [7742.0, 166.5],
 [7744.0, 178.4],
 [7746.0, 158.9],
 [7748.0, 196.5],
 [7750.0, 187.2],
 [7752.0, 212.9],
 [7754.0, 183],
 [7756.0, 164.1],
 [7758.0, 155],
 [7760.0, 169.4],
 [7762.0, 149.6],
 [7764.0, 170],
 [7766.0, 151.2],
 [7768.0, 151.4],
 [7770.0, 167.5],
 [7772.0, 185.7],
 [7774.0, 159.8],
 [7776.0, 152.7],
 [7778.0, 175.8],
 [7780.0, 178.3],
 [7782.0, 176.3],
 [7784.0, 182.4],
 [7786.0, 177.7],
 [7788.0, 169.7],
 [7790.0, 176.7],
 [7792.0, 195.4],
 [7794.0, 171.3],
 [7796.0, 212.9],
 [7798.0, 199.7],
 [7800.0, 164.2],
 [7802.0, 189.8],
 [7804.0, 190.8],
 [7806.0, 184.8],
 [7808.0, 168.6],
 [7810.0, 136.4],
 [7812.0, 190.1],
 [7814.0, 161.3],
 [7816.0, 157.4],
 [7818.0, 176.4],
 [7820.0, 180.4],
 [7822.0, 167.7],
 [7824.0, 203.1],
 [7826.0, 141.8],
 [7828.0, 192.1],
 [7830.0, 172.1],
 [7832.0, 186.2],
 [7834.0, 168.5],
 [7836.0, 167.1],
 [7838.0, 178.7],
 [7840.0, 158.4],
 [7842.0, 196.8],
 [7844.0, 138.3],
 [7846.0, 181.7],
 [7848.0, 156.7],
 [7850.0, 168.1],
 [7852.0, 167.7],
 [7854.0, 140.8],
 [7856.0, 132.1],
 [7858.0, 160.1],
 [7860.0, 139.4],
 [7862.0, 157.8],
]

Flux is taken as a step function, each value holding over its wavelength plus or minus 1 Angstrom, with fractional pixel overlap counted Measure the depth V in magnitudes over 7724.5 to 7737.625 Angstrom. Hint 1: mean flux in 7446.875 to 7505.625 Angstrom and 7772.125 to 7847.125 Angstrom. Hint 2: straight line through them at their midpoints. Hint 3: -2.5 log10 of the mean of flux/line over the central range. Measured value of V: -0.094 mag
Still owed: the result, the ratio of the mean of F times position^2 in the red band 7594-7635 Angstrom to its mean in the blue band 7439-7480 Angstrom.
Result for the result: 1.11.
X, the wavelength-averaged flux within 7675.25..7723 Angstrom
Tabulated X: 160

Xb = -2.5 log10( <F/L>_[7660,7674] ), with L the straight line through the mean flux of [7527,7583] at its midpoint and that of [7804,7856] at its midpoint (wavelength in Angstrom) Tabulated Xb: 0.16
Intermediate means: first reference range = 175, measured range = 149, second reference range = 169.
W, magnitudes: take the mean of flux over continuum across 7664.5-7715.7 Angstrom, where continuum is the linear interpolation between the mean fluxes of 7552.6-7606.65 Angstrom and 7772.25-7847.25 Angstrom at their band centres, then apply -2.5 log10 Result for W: 0.09 mag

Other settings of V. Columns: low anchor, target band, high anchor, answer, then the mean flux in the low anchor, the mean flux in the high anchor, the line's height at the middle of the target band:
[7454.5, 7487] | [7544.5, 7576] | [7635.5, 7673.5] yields -0.12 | 165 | 157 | 161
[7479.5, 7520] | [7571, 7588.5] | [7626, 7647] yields -0.07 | 169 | 163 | 165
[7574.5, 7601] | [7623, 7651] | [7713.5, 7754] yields 0.05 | 173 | 174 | 173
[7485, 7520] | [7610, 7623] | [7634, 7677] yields -0.07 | 169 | 159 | 161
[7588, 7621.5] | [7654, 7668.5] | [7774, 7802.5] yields 0.14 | 176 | 179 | 177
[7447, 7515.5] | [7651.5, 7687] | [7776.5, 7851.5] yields 0.09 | 170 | 175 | 173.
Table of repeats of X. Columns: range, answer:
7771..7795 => 175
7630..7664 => 166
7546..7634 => 178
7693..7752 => 171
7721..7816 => 176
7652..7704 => 162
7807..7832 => 171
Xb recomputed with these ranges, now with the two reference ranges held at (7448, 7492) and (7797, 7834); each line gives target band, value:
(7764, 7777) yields 0.08 mag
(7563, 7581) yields -0.04 mag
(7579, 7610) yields -0.04 mag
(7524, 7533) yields 0.06 mag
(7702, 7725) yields 0.11 mag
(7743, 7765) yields -0.01 mag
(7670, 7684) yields 0.06 mag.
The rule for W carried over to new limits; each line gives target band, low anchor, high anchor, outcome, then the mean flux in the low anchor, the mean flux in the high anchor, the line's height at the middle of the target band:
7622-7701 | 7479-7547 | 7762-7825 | 0.05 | 168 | 175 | 172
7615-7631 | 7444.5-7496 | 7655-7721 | -0.07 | 169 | 158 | 162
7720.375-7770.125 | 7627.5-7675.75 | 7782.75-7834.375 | -0.02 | 162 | 178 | 172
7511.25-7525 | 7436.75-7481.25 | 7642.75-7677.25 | 0.02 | 168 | 161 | 166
